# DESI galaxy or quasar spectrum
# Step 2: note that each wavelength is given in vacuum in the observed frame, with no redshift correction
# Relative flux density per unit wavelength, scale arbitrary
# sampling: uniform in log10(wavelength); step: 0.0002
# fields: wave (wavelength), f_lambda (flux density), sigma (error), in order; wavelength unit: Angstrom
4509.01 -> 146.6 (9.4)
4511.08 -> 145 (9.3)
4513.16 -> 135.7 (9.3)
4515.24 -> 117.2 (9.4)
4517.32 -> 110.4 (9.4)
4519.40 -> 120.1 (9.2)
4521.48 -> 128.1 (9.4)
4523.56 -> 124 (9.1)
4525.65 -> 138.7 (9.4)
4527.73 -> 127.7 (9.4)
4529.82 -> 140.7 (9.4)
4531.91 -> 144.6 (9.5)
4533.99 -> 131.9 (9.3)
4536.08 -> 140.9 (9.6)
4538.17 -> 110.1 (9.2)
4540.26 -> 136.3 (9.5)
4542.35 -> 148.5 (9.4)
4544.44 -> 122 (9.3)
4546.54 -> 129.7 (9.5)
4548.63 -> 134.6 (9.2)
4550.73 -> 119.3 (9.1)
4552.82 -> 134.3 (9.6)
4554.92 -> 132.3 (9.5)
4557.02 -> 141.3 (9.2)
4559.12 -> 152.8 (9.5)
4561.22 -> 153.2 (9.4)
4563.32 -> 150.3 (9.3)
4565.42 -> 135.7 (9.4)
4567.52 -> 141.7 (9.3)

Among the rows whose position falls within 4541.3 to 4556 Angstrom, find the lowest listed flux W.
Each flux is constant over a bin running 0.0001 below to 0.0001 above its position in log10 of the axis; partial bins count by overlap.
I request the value 119.3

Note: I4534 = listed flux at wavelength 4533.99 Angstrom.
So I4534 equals 131.9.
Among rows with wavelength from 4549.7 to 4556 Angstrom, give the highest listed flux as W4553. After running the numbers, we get 134.3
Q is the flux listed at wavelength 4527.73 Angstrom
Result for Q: 127.7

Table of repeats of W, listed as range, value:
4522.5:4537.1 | 124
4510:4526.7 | 110.4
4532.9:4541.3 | 110.1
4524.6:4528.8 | 127.7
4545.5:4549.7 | 129.7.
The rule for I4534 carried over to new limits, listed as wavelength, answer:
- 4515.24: 117.2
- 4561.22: 153.2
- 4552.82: 134.3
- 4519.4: 120.1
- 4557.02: 141.3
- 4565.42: 135.7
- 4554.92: 132.3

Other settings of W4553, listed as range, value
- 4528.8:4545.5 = 148.5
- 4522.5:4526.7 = 138.7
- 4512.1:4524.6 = 135.7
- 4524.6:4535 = 144.6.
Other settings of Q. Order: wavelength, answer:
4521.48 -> 128.1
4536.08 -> 140.9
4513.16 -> 135.7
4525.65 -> 138.7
